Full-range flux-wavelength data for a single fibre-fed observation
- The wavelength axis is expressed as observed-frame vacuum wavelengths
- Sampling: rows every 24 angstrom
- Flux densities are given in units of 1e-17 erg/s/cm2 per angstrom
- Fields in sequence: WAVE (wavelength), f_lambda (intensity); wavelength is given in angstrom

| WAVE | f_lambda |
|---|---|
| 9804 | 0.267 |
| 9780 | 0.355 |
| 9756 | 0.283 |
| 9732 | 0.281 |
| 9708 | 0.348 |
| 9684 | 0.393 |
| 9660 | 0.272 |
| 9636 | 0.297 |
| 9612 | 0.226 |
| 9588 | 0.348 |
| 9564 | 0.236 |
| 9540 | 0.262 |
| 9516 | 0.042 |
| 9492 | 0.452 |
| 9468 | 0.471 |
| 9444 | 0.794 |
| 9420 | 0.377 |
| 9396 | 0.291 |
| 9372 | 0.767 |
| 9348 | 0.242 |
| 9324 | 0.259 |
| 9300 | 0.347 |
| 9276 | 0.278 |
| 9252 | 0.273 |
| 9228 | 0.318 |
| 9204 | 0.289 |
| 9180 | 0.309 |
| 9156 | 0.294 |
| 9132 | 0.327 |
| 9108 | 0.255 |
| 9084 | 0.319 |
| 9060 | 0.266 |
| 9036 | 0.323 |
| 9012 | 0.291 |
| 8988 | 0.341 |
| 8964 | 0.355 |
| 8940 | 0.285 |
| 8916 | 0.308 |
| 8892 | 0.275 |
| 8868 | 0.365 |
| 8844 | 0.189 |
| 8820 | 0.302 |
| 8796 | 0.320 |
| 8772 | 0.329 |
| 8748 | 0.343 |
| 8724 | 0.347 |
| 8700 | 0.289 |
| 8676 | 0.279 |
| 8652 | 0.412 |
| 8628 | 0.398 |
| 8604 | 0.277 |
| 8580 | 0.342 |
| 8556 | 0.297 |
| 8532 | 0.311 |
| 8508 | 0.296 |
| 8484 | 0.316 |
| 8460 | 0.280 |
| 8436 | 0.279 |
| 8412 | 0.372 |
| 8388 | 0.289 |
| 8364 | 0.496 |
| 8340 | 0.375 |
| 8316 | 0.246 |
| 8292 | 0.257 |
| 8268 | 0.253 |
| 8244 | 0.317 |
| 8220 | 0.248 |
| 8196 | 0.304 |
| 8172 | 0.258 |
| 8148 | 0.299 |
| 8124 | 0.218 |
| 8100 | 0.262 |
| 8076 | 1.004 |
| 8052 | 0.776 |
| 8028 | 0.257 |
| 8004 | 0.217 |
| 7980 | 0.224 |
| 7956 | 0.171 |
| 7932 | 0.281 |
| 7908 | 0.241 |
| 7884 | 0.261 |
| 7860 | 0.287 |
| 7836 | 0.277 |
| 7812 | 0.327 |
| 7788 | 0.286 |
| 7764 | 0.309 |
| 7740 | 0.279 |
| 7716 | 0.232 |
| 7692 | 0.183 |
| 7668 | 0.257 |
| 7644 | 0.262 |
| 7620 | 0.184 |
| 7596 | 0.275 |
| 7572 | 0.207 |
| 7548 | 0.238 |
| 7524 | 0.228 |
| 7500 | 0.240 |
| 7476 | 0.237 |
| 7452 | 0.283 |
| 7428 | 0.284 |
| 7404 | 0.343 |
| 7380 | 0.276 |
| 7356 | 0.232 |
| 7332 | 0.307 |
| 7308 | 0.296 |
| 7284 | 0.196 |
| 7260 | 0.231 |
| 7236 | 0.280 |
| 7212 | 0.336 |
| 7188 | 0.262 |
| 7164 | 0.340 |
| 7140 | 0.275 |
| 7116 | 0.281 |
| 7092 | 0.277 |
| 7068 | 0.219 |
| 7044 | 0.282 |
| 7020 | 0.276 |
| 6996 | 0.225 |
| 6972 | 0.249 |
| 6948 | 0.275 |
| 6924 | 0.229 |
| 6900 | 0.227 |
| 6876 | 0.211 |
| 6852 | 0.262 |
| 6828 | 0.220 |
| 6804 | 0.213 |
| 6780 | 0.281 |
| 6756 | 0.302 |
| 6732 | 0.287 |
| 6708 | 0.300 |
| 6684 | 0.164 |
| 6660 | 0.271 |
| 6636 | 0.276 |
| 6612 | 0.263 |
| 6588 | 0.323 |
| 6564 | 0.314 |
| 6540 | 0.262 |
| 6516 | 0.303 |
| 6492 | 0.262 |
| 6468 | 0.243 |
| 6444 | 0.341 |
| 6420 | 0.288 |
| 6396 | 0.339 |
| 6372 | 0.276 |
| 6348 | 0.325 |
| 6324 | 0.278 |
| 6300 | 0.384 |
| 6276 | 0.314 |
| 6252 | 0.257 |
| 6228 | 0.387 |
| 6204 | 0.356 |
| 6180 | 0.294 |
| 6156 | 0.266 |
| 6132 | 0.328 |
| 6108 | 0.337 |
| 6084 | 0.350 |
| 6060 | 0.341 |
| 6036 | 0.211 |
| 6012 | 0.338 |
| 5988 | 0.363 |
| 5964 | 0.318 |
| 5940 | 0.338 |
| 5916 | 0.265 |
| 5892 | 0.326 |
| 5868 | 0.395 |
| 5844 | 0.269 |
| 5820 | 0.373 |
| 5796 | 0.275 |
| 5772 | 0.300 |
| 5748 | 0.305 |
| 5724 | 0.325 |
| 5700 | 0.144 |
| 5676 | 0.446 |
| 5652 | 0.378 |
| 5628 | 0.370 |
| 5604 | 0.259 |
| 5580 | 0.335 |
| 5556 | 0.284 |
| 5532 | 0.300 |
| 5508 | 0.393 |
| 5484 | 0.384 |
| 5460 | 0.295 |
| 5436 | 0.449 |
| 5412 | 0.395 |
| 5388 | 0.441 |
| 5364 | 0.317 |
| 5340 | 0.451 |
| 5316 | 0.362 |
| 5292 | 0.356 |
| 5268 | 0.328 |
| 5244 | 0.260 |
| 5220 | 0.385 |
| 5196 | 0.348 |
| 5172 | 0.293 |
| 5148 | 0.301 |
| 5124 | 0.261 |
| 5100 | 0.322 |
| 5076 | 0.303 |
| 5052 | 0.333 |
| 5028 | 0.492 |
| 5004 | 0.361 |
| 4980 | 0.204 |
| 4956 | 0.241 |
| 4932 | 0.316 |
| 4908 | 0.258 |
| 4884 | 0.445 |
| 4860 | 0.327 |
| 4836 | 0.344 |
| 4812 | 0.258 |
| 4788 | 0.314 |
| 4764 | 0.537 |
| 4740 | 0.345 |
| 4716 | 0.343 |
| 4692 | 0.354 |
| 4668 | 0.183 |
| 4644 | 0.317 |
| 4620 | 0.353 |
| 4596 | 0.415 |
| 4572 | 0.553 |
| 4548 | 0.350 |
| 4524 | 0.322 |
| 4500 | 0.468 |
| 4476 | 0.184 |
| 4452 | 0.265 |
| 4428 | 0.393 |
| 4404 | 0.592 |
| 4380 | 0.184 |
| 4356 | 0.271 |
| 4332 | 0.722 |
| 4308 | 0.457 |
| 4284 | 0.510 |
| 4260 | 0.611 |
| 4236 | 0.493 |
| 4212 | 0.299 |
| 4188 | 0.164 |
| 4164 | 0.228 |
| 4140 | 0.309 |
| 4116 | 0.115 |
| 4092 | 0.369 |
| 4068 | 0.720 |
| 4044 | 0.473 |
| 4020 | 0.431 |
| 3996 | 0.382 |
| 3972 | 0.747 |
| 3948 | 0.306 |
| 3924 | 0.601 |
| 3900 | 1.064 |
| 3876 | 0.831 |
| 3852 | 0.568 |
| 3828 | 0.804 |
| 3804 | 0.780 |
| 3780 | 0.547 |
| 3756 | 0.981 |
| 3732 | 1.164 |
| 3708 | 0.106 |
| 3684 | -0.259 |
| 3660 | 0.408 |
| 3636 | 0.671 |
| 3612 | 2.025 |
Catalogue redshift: 1.16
